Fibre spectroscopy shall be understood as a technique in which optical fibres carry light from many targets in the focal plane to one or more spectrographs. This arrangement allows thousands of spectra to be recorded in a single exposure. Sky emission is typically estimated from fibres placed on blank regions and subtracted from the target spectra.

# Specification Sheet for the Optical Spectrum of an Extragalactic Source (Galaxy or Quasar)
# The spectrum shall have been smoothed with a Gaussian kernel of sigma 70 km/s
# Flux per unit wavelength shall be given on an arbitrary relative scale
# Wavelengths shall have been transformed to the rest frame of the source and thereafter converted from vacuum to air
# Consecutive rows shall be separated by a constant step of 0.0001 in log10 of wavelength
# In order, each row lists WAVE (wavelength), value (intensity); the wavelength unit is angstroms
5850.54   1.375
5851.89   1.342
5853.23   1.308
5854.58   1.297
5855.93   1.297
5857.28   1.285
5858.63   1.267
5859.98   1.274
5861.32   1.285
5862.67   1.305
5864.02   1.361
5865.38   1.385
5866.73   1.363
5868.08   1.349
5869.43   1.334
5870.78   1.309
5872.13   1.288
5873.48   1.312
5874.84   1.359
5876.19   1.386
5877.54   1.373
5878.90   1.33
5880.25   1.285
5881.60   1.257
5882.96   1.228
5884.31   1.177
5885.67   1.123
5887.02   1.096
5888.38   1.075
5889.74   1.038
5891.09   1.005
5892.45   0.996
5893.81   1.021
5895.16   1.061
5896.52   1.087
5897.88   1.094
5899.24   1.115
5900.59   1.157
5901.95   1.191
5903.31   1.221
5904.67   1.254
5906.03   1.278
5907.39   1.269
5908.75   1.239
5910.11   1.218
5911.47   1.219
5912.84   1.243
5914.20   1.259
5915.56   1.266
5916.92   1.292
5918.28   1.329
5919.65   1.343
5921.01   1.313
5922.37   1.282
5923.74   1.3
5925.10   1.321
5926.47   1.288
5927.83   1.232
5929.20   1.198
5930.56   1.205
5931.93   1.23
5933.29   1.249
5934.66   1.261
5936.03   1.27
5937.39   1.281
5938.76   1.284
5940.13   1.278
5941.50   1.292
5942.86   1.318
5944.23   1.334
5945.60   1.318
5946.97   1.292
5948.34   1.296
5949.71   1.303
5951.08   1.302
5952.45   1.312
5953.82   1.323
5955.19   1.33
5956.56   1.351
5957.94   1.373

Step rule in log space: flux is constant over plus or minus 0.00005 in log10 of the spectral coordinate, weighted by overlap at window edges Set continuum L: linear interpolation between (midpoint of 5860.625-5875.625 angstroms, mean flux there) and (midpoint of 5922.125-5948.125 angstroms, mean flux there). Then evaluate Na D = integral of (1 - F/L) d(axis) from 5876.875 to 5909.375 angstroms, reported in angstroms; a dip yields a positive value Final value 3.62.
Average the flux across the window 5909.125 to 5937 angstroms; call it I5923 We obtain 1.27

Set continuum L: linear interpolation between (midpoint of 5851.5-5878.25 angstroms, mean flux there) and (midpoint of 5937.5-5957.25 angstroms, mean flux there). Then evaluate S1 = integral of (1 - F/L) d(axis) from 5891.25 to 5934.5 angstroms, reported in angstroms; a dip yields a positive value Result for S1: 3.2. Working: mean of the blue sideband 1.32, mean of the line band 1.22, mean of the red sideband 1.31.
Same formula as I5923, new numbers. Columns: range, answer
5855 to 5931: 1.24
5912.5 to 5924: 1.29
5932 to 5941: 1.27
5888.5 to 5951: 1.23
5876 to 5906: 1.16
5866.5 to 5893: 1.23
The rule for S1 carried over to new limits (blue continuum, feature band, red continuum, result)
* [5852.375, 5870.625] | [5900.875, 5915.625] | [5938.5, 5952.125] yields 0.8 angstroms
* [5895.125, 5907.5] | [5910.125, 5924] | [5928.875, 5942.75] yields -0.8 angstroms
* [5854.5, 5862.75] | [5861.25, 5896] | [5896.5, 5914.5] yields 0.6 angstroms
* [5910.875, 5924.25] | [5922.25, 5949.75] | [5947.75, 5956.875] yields 0.5 angstroms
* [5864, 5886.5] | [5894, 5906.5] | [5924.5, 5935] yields 1.2 angstroms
